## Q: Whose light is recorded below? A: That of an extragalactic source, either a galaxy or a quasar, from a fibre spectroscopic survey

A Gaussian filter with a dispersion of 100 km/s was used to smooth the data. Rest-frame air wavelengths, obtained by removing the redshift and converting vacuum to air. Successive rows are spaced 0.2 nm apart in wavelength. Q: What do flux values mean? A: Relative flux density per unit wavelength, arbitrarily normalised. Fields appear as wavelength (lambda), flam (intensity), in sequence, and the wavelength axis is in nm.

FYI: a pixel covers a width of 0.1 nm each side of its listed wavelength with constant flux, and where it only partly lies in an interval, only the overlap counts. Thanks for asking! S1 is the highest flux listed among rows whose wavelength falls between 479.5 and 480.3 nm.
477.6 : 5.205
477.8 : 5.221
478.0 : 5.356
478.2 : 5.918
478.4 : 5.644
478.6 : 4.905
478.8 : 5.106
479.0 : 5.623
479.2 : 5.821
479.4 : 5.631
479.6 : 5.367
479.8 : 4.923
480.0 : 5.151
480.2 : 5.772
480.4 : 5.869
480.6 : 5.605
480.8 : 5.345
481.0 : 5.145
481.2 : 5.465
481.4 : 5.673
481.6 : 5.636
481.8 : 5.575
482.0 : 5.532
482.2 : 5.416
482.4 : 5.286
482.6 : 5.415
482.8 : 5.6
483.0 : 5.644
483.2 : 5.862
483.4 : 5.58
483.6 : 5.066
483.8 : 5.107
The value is 5.772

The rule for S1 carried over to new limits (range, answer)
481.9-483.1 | 5.644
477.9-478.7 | 5.918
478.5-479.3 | 5.821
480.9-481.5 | 5.673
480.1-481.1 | 5.869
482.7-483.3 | 5.862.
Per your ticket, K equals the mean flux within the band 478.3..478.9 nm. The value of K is 5.22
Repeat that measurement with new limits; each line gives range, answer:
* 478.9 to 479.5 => 5.69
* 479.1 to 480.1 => 5.38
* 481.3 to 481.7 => 5.65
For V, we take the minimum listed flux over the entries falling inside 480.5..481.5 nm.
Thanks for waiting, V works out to 5.145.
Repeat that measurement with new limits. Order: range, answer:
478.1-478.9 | 4.905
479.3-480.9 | 4.923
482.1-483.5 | 5.286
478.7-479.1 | 5.106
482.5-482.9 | 5.415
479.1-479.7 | 5.367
